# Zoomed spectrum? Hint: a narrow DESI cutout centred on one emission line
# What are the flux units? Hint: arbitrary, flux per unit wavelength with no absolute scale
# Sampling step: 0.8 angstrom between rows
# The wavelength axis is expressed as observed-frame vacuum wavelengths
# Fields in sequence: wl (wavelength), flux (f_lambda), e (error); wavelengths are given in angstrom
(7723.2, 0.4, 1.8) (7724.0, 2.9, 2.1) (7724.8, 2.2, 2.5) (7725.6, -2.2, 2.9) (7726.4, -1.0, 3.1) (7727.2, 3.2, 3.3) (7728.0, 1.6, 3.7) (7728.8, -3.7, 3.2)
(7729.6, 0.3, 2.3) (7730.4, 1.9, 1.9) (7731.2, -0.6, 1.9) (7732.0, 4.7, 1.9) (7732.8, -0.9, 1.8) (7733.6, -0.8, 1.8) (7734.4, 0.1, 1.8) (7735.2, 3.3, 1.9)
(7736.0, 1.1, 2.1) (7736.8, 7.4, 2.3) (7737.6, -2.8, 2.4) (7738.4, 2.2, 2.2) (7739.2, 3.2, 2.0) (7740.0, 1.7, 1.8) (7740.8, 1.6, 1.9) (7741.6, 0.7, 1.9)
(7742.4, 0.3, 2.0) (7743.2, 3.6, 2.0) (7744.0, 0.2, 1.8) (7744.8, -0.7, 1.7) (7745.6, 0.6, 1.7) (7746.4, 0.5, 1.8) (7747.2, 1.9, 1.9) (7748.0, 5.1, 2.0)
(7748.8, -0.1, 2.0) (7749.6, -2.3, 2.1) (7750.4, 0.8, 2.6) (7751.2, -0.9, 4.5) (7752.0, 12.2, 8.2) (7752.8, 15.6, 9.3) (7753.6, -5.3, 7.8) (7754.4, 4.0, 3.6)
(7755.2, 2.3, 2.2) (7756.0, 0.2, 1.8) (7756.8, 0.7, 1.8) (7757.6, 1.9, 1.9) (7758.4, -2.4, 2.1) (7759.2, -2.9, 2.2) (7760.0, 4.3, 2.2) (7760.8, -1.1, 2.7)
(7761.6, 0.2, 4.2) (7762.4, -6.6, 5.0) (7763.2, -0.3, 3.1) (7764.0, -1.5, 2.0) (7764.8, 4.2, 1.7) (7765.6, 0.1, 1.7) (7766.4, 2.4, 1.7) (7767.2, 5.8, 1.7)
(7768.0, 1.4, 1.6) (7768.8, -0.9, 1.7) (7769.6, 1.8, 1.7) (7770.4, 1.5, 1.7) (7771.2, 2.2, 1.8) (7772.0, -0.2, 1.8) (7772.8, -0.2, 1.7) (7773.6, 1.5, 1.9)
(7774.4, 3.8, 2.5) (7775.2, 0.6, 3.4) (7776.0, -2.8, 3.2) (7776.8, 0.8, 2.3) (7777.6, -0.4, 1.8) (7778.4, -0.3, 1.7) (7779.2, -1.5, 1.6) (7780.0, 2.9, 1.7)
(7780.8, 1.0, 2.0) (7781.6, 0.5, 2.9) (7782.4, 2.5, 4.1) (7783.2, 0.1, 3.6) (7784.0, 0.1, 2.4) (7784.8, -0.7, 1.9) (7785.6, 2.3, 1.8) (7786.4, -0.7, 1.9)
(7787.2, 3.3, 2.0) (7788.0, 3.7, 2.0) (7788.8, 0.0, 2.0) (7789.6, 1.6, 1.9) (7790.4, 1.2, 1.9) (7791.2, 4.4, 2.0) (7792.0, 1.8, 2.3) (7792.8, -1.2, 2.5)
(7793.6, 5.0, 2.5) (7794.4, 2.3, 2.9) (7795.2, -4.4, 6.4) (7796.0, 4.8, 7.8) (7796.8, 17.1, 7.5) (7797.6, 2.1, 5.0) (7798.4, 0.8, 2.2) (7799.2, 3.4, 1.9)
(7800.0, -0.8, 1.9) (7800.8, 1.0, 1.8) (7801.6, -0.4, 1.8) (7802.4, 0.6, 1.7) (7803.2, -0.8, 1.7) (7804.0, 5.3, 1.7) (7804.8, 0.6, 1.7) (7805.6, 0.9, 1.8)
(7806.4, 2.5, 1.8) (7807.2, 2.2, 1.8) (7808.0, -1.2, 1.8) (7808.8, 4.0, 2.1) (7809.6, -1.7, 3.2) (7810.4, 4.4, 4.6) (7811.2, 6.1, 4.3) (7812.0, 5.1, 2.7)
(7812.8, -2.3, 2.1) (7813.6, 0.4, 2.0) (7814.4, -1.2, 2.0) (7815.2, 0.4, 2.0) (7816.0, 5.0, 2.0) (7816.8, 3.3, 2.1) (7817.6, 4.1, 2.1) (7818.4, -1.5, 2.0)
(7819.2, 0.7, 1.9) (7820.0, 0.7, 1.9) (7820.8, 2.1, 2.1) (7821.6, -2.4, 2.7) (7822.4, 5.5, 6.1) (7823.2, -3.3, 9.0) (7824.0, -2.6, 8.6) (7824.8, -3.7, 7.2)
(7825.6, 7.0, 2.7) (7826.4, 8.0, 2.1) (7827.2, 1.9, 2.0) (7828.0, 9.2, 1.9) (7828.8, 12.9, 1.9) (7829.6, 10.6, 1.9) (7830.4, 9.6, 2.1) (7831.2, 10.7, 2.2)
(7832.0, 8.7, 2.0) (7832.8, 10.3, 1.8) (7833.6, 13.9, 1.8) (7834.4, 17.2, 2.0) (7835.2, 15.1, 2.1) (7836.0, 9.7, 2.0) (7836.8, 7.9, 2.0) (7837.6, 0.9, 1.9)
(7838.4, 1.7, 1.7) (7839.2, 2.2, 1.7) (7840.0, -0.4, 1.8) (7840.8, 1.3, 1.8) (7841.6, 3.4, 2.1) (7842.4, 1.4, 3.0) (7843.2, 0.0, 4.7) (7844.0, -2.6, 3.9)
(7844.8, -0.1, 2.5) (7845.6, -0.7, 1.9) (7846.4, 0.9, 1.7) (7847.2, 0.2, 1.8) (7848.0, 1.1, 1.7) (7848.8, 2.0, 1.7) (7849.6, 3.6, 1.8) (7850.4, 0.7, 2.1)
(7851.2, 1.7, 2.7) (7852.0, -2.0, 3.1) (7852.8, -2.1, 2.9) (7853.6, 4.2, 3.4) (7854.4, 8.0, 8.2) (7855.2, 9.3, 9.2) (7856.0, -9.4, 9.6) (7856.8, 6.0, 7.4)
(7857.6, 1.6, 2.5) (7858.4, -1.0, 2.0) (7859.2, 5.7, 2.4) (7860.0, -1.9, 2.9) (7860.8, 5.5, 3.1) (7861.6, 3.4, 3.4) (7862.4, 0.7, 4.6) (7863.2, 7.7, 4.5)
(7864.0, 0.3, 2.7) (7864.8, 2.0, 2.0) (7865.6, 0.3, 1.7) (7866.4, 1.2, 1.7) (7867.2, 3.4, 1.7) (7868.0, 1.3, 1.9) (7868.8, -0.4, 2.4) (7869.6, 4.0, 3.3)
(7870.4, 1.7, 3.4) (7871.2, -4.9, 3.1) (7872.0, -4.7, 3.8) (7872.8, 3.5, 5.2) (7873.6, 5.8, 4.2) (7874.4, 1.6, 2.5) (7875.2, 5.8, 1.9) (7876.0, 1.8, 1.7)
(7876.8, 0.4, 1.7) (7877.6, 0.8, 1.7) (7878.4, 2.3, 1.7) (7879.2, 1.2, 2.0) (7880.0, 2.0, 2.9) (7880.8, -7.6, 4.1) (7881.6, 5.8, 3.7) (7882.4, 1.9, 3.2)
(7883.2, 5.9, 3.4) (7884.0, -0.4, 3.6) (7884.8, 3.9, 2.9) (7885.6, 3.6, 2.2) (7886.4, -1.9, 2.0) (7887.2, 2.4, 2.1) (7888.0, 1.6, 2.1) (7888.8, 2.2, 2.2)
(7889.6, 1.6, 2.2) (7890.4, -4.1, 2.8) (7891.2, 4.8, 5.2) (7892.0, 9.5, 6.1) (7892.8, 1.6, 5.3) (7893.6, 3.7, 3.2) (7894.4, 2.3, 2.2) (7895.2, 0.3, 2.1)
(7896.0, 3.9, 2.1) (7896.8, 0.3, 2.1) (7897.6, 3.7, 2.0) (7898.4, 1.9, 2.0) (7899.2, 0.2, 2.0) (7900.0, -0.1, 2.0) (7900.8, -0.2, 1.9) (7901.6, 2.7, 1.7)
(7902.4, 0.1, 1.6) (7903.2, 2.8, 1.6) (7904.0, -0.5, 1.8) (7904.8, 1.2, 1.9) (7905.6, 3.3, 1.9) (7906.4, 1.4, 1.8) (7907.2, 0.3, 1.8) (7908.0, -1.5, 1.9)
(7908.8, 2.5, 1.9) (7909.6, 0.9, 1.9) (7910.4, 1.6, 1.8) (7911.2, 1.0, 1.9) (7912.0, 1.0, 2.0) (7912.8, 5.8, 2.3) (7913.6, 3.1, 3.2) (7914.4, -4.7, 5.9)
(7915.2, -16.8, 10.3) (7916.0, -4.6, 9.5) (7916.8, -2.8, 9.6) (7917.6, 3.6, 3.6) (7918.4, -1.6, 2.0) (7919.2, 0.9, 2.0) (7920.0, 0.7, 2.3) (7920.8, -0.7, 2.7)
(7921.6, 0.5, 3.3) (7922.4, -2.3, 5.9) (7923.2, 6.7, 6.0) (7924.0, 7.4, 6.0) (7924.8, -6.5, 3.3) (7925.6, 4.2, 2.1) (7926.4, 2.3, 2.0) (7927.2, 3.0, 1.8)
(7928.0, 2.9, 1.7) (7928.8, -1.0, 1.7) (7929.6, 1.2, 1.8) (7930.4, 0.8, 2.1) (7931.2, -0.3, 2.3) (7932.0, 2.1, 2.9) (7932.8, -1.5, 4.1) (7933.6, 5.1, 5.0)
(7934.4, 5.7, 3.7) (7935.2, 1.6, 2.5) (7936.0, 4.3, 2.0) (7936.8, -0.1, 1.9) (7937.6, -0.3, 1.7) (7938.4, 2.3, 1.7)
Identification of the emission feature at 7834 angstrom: [O II]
